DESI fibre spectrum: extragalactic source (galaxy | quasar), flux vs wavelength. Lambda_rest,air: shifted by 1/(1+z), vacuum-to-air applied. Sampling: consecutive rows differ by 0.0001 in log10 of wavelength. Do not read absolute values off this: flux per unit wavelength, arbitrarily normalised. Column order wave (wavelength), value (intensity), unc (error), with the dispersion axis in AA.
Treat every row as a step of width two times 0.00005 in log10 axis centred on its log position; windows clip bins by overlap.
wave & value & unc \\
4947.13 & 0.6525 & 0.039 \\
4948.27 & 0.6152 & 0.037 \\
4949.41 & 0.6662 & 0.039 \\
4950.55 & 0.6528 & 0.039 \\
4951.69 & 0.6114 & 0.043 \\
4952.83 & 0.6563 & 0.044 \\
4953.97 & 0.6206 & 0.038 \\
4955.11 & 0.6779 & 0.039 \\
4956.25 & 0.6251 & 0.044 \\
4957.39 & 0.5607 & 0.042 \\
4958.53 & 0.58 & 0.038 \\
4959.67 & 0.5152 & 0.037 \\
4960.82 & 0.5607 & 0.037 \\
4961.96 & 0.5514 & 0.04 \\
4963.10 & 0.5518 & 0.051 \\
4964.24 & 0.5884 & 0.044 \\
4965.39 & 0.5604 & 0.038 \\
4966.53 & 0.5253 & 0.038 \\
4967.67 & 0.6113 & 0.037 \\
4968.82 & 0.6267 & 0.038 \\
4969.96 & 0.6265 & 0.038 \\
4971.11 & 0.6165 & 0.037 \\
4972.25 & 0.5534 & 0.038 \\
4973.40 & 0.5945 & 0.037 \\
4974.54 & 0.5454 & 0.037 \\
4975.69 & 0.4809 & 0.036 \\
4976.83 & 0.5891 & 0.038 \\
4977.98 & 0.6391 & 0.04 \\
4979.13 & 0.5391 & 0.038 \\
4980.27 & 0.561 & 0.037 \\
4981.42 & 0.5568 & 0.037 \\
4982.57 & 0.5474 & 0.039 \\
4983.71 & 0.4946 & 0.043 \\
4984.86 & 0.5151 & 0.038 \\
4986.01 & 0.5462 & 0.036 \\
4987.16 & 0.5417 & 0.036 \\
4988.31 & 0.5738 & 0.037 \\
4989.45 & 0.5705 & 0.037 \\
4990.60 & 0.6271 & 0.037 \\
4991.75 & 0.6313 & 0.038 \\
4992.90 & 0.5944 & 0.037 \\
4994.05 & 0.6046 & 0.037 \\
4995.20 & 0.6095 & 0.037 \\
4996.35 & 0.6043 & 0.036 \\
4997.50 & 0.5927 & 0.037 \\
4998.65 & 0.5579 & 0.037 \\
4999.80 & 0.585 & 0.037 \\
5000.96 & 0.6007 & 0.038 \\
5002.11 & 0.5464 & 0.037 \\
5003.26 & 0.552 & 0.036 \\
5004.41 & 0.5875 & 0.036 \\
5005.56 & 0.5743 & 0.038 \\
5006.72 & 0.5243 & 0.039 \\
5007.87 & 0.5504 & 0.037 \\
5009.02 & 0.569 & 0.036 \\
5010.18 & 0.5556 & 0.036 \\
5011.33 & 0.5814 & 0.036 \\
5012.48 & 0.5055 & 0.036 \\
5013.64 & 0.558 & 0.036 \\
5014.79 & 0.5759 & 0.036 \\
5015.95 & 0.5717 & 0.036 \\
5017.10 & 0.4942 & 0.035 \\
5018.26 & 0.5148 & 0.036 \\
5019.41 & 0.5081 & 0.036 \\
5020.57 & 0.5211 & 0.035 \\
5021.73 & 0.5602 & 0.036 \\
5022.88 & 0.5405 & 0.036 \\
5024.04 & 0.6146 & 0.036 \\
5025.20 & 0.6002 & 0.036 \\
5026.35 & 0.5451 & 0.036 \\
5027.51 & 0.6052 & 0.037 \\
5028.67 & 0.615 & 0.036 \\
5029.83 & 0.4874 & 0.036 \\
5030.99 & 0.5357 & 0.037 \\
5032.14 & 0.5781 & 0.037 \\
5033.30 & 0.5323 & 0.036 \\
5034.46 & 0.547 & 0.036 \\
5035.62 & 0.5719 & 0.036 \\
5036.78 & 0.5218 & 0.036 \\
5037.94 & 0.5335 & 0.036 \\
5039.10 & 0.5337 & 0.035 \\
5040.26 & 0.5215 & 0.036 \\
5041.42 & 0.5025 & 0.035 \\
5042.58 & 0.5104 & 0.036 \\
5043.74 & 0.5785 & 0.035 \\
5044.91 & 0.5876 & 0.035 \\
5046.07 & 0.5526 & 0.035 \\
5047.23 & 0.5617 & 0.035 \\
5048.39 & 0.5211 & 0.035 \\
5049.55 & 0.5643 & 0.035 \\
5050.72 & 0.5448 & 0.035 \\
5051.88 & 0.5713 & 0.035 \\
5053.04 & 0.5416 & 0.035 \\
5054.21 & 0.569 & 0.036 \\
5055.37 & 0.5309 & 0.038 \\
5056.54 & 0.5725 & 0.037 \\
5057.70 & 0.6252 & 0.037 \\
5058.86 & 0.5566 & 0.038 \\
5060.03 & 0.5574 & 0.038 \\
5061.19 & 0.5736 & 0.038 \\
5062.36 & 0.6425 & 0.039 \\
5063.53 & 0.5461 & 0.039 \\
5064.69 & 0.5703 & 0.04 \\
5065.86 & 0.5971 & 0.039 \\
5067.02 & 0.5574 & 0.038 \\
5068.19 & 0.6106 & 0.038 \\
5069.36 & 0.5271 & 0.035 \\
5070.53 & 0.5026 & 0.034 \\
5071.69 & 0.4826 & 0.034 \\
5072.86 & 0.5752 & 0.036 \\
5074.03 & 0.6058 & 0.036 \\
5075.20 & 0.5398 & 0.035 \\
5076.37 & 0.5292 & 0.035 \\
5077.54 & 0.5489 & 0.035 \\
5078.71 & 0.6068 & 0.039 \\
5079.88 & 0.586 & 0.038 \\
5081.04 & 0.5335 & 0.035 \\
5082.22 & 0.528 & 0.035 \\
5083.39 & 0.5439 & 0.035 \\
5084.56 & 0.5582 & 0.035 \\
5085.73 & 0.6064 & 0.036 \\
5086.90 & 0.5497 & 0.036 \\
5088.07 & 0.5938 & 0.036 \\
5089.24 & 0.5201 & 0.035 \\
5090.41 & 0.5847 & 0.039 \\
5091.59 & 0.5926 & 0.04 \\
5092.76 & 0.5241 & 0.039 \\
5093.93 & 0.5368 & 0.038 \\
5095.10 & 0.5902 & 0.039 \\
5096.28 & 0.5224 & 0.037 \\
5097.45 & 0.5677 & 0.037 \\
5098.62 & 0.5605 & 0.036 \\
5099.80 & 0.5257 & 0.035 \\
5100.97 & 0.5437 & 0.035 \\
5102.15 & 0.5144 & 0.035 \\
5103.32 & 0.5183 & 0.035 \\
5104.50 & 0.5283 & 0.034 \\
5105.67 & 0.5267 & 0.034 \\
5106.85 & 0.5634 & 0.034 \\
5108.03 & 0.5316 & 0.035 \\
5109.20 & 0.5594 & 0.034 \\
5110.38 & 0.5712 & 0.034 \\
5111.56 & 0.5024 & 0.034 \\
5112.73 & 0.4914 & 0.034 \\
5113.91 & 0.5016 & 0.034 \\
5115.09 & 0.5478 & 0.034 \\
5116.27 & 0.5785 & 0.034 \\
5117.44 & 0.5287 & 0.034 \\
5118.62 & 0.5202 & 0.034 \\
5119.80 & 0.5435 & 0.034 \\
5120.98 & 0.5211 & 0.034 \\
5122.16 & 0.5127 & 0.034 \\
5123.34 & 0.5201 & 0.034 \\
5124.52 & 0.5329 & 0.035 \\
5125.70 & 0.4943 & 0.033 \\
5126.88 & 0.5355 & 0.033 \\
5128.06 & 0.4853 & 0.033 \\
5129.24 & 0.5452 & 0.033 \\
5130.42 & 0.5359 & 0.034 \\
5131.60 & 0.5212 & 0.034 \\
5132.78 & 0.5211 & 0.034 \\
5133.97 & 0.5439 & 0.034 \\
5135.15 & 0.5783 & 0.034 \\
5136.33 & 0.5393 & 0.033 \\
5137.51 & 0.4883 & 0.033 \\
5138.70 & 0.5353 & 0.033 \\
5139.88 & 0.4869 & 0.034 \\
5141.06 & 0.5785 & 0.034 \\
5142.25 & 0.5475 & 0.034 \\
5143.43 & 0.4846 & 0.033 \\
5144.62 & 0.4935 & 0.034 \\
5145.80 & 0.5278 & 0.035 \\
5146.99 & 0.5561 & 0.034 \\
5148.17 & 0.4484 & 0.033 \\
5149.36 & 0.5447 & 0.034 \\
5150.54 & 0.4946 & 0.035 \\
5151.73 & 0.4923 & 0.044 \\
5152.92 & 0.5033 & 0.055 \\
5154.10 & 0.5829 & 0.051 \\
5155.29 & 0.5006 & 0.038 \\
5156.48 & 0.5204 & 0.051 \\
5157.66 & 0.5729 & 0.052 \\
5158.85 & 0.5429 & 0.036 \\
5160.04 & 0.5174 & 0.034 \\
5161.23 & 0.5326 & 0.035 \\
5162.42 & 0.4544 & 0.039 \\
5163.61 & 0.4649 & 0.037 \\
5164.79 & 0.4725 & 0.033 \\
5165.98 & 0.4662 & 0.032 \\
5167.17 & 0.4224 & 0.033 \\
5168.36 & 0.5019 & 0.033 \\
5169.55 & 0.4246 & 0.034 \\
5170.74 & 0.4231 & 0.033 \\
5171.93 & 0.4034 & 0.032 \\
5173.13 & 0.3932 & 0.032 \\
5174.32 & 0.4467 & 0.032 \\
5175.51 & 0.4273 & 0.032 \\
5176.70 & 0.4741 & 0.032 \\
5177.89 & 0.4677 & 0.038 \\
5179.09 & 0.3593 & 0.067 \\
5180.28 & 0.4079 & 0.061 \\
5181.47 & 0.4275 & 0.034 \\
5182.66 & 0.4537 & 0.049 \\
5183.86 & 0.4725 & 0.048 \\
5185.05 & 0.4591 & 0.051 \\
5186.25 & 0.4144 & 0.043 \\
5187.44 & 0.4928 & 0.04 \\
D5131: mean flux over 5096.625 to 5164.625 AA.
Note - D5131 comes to 0.526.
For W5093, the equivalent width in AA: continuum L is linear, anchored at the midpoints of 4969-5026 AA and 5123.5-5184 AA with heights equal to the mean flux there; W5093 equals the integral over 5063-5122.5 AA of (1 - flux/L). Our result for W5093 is -3.0 AA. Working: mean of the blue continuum 0.566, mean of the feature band 0.548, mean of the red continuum 0.493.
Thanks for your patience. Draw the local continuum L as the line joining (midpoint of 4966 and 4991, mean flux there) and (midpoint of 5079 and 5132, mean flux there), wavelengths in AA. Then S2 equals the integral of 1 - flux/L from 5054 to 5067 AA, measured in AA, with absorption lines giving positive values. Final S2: -0.6 AA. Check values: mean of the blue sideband 0.567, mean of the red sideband 0.54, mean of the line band 0.576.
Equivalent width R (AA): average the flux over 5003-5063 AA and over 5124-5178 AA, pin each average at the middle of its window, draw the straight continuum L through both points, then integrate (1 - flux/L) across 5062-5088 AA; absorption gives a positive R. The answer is -1.2 AA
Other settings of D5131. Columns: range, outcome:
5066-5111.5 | 0.552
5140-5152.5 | 0.515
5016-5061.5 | 0.552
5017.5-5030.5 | 0.554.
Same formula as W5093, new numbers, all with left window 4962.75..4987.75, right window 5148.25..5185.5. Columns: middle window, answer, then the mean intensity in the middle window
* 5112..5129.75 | -1.1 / 0.524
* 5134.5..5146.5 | -1.0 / 0.526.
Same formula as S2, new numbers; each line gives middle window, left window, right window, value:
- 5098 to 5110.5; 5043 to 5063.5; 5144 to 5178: -0.26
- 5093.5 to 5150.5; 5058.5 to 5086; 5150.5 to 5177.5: -1.46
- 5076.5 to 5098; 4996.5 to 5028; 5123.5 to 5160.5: -0.84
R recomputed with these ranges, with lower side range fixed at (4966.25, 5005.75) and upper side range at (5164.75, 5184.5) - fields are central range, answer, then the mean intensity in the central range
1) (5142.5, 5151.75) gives -1.0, 0.508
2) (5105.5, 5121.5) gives -1.8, 0.535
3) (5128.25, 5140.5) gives -1.6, 0.528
